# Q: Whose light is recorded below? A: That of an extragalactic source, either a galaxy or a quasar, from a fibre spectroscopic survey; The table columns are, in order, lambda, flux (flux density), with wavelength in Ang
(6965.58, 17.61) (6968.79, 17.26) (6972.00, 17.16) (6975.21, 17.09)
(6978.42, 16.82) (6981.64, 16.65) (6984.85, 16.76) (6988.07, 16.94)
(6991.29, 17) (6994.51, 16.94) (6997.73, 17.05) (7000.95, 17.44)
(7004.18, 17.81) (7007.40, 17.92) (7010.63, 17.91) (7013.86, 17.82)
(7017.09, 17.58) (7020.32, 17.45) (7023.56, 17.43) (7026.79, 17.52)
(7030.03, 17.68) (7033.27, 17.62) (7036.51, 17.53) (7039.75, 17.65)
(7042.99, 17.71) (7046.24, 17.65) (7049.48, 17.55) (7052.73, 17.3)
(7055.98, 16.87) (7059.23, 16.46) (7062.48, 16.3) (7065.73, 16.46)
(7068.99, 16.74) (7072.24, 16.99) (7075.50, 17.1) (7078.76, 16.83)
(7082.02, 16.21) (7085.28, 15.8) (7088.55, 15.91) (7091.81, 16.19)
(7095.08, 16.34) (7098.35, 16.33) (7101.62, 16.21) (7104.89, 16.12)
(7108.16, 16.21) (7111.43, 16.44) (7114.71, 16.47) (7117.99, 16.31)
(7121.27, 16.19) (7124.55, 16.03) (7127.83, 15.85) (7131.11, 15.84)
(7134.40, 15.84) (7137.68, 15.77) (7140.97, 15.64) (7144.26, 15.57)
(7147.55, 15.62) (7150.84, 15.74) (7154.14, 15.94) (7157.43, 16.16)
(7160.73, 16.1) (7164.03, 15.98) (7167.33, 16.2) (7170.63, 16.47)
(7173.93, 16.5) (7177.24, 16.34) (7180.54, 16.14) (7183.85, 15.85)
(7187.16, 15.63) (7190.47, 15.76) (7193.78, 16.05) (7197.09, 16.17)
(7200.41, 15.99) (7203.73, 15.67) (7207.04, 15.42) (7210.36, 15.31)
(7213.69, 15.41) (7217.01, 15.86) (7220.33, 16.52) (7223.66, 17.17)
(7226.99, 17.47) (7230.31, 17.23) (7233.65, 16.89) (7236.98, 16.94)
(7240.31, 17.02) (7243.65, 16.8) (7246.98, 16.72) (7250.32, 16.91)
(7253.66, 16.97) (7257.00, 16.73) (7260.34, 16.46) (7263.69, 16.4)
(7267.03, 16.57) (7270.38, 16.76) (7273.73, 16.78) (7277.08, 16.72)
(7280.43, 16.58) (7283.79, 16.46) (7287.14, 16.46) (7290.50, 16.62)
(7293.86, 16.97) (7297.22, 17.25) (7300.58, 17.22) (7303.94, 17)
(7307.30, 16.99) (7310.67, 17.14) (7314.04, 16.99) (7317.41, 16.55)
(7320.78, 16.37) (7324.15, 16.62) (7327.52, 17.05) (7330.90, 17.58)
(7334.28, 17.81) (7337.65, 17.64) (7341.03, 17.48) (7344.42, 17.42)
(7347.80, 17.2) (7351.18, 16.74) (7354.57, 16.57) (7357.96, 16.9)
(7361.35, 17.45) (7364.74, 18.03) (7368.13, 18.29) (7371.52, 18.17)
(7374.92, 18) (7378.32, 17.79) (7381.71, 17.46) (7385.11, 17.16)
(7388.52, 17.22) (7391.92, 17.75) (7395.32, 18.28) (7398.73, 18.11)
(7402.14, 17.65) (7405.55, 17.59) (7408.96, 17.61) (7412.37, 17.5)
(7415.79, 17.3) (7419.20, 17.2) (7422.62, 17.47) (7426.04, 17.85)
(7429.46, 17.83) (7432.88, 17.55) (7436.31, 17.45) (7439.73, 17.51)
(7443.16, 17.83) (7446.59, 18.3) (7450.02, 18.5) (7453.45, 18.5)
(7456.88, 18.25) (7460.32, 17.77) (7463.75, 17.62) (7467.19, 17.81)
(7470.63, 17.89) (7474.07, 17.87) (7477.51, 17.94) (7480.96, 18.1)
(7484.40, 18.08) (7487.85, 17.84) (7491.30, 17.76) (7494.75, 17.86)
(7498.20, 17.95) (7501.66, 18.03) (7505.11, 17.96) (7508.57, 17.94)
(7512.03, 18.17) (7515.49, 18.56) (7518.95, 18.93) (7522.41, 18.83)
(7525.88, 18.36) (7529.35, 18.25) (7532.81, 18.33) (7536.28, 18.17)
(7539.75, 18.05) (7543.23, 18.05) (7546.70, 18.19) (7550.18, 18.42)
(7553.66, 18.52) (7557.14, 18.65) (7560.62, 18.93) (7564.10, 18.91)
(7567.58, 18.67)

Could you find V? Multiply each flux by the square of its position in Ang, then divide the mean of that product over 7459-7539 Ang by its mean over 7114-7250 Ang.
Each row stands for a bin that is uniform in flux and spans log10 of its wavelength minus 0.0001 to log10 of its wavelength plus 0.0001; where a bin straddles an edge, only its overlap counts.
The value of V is 1.22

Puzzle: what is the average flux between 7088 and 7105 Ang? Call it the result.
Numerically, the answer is 16.2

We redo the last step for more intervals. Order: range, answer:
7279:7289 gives 16.5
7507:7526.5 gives 18.5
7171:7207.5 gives 16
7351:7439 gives 17.6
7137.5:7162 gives 15.8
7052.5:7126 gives 16.4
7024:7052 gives 17.6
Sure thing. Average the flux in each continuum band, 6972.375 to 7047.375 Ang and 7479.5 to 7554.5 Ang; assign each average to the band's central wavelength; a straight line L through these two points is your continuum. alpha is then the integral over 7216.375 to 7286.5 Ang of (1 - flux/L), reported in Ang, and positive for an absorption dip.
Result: 3.95 Ang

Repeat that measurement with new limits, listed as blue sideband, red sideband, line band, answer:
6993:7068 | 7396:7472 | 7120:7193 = 6.4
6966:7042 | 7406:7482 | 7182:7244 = 4.6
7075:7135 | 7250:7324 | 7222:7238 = -0.5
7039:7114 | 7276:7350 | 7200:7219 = 1.4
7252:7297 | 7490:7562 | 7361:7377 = -0.7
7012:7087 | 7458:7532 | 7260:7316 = 2.7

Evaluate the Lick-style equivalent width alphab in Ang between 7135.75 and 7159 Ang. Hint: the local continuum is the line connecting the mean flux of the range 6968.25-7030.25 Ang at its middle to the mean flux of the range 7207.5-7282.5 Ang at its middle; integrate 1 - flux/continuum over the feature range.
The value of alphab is 1.5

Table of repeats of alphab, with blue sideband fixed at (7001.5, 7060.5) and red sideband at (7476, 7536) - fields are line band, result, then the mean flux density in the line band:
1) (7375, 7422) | 1.1 Ang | 17.6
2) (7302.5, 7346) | 1.9 Ang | 17.1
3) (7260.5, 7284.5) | 1.7 Ang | 16.6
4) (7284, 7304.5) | 1.1 Ang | 16.9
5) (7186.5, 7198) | 1.2 Ang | 15.9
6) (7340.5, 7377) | 1.0 Ang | 17.5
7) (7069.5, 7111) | 2.9 Ang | 16.4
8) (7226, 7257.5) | 1.5 Ang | 17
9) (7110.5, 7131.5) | 1.8 Ang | 16.2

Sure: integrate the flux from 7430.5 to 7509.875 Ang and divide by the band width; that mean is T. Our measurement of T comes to 17.9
